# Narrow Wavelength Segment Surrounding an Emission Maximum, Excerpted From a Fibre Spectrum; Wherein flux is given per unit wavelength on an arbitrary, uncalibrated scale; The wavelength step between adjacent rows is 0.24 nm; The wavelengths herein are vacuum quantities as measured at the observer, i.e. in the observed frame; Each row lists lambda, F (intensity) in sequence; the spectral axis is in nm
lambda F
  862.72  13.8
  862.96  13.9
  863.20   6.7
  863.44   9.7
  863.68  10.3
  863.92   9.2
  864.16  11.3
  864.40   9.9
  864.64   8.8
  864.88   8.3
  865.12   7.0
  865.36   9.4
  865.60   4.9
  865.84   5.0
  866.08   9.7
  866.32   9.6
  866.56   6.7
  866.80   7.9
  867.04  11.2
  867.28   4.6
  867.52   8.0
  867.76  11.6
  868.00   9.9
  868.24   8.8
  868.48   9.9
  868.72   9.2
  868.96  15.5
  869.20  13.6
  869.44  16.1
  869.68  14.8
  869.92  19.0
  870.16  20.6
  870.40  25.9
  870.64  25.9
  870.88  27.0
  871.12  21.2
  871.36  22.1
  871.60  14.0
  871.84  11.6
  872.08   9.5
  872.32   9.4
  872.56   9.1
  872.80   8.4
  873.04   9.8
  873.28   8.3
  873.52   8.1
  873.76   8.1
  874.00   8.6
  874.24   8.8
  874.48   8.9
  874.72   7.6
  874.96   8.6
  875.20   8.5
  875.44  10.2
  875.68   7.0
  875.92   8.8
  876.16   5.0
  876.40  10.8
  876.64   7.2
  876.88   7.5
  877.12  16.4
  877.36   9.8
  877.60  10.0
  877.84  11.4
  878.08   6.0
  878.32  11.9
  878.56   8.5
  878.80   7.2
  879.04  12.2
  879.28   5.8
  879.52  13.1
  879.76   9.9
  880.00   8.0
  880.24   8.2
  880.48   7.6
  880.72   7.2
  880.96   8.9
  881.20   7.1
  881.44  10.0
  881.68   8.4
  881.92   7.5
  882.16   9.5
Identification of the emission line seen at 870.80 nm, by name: [O III]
